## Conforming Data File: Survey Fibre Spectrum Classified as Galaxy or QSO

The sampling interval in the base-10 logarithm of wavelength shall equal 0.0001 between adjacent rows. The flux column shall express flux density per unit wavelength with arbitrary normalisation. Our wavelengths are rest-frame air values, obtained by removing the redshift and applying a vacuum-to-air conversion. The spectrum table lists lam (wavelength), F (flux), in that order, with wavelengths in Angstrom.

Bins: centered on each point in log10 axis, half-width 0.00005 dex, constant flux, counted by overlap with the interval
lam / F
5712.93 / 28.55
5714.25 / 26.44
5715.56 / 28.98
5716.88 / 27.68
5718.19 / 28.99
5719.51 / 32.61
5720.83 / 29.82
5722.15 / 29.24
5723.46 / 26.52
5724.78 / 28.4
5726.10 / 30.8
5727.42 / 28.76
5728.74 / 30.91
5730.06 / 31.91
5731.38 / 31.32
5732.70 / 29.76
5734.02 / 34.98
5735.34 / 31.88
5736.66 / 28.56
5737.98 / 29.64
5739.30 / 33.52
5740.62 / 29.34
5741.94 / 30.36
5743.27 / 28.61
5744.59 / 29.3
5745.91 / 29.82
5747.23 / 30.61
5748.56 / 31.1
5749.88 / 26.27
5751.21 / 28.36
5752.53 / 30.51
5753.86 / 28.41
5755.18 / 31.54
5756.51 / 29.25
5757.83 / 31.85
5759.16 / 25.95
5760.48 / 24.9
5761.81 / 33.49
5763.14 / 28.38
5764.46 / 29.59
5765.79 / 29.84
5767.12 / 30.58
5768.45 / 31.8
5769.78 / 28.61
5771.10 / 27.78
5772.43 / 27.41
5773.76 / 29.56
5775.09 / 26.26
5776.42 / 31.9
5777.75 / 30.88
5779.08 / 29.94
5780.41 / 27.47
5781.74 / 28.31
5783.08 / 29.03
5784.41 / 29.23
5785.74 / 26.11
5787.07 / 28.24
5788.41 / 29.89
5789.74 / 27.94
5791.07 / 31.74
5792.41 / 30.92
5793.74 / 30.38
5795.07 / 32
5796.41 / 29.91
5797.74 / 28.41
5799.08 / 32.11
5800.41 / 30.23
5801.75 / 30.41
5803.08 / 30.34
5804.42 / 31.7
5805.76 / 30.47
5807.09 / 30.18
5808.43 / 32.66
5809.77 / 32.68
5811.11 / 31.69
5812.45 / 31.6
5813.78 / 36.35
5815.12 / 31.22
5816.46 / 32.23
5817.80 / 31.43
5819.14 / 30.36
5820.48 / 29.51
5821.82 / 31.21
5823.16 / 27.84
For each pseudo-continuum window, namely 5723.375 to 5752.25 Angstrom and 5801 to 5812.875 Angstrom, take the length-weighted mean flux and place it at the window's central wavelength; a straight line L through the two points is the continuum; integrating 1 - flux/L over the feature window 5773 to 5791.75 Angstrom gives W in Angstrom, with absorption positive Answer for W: 1.1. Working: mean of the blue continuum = 30.1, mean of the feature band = 29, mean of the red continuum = 31.3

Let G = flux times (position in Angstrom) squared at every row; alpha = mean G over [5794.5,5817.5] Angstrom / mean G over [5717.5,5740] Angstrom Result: 1.06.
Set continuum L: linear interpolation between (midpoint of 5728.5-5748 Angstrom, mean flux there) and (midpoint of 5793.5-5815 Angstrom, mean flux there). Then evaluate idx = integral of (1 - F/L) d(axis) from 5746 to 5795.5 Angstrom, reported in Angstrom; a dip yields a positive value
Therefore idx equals 2.7 Angstrom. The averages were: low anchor 30.7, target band 29.3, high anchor 31.3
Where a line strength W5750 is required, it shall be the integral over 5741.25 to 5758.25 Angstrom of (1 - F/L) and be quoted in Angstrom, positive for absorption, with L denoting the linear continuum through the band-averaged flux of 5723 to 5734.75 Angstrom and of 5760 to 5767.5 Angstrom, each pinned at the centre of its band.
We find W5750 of 0.1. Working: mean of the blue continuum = 30.4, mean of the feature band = 29.7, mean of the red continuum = 29.5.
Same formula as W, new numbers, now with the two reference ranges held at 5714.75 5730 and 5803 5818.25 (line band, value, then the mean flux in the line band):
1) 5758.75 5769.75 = 0.5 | 29.3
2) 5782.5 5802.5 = 1.0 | 29.8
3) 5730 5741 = -0.5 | 31.2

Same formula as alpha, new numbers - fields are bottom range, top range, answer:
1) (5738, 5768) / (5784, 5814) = 1.05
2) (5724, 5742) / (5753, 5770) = 0.97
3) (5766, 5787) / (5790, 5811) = 1.07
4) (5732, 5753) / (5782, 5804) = 1.01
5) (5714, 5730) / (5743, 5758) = 1.02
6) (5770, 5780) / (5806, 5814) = 1.12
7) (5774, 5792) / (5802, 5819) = 1.11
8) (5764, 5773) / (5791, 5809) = 1.06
